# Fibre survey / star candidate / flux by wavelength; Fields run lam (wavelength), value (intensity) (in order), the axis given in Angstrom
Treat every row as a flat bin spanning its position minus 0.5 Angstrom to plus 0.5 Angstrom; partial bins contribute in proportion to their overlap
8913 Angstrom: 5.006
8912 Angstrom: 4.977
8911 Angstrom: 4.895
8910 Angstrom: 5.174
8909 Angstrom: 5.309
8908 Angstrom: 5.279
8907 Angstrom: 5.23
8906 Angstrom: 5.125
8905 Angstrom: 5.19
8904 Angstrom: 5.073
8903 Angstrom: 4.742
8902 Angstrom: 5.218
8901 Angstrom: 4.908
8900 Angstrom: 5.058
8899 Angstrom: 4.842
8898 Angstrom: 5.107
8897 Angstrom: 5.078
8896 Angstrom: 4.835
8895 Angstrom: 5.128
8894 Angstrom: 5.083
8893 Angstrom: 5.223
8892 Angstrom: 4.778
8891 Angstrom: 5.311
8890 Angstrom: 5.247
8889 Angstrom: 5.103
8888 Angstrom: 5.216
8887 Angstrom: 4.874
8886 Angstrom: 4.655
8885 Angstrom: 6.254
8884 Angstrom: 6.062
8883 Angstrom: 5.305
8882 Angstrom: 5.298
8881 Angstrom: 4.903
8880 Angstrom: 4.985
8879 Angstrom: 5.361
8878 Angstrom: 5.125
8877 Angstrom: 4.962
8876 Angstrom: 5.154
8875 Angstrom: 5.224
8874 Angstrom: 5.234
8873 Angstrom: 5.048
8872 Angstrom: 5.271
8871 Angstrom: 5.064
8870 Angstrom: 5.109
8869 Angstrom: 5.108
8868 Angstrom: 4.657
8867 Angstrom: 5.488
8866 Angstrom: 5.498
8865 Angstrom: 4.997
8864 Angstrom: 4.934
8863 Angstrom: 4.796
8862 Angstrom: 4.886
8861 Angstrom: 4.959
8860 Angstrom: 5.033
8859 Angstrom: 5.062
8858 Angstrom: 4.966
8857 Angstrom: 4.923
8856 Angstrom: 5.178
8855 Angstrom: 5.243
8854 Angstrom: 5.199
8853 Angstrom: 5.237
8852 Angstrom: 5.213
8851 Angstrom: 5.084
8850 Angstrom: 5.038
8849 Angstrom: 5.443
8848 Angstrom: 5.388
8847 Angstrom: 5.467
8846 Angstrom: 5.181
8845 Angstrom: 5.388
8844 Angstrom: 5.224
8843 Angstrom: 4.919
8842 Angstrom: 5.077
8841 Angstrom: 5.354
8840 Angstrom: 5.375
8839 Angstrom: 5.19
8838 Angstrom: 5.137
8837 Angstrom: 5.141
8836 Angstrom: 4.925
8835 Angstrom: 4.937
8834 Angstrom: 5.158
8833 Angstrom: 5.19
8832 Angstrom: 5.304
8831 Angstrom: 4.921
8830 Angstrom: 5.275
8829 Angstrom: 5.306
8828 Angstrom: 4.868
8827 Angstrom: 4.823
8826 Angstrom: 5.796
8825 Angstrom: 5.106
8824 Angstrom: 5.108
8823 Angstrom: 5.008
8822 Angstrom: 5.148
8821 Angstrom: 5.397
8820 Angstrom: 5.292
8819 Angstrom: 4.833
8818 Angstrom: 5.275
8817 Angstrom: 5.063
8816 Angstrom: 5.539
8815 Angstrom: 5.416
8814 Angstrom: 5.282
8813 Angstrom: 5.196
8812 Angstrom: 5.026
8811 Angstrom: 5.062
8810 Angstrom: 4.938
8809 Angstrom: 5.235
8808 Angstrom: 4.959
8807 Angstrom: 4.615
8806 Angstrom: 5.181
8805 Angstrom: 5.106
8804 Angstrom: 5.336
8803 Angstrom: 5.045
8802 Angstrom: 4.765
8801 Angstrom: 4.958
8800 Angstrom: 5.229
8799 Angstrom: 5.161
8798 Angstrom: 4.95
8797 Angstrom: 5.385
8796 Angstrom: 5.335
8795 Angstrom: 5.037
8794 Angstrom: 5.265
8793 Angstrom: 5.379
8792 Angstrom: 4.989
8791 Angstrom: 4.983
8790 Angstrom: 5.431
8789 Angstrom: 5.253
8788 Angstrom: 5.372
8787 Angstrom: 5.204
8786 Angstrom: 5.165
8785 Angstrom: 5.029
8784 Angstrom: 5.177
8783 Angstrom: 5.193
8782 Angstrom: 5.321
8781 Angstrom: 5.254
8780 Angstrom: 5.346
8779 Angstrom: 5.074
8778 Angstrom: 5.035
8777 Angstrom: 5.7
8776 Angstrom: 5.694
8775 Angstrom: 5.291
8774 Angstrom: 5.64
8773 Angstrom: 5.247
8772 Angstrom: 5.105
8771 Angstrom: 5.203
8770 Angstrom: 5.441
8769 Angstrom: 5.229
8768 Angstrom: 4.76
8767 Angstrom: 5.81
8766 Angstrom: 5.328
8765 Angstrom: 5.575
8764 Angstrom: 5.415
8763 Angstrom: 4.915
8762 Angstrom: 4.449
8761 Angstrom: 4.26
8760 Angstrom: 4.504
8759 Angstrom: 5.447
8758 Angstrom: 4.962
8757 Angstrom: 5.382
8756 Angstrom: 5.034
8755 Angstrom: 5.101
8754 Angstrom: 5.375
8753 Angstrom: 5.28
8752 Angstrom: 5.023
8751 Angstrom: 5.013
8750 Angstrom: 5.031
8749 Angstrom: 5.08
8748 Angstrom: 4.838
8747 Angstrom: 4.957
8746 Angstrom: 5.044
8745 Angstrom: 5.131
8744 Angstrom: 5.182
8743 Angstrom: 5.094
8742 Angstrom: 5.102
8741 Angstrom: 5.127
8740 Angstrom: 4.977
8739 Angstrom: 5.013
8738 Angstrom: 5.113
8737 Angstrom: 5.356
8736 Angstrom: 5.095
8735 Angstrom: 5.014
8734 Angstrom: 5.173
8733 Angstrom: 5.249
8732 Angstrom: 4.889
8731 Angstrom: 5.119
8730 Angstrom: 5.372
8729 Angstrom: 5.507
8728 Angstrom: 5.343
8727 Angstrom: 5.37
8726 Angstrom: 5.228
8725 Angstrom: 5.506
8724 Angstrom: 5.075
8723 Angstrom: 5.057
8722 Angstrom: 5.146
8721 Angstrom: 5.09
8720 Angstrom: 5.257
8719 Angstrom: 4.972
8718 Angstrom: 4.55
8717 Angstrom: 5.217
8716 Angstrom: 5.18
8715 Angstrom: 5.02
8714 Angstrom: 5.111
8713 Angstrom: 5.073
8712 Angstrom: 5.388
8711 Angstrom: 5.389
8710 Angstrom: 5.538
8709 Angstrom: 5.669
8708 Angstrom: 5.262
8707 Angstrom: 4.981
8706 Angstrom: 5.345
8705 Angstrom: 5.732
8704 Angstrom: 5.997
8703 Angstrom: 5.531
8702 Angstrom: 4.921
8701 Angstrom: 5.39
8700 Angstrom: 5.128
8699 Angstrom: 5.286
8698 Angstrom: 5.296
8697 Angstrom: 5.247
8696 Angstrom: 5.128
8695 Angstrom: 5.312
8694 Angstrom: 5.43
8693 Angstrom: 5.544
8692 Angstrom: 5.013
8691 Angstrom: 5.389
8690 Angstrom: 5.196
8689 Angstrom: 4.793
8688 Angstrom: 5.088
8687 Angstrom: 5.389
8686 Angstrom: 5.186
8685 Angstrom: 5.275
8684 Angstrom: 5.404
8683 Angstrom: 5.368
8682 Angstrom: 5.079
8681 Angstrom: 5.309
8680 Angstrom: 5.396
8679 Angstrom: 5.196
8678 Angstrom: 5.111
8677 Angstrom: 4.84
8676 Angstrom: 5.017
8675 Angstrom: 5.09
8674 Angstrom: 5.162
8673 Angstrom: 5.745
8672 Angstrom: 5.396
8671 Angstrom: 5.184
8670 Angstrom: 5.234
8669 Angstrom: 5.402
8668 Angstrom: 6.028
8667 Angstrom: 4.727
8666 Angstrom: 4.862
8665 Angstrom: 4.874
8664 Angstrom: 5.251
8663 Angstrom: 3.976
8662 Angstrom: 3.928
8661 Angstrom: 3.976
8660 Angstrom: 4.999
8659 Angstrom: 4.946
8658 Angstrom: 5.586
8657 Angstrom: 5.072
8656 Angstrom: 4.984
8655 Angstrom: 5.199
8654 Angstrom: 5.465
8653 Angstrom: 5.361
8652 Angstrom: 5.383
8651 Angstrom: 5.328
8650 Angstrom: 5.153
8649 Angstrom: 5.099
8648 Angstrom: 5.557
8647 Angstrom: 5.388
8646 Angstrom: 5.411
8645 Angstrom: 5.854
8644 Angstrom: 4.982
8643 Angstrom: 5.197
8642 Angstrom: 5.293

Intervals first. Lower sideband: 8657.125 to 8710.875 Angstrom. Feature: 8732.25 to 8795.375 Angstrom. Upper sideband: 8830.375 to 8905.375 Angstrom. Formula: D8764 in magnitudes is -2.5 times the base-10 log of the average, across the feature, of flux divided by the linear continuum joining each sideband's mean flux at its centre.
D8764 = 0.00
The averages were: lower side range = 5.19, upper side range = 5.14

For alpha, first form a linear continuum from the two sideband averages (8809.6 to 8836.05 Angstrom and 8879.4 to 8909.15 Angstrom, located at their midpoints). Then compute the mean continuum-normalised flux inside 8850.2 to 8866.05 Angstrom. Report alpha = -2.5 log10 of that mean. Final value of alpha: 0.02 mag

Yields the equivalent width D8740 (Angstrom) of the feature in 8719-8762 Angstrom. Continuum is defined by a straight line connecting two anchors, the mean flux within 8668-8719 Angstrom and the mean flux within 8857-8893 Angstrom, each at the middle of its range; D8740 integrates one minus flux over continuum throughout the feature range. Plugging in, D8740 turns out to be 1.0 Angstrom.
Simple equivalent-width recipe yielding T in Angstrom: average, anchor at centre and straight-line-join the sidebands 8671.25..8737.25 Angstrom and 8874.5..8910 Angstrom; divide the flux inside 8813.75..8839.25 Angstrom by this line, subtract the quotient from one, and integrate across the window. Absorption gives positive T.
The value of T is 0.06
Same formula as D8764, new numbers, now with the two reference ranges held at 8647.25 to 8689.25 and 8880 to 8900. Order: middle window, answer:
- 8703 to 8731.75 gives -0.03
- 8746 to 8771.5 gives 0.01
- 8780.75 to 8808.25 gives 0.00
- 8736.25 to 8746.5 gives 0.01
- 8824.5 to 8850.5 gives -0.01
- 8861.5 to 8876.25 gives 0.01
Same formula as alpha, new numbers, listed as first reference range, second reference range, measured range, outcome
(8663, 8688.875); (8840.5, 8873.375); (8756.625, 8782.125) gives -0.01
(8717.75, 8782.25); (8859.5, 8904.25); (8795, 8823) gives 0.00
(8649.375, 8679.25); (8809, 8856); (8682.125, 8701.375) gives -0.03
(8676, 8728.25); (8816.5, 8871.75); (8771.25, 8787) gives -0.02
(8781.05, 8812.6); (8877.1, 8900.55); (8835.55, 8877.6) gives 0.00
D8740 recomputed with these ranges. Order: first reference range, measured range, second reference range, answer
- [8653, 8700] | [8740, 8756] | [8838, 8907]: 0.2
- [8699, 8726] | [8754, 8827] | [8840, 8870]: 0.2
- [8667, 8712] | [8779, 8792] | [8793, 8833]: -0.1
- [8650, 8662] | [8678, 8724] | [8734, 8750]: -1.6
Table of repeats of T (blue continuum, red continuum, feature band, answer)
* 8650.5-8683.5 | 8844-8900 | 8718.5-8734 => -0.28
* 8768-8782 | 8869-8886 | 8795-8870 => 1.95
